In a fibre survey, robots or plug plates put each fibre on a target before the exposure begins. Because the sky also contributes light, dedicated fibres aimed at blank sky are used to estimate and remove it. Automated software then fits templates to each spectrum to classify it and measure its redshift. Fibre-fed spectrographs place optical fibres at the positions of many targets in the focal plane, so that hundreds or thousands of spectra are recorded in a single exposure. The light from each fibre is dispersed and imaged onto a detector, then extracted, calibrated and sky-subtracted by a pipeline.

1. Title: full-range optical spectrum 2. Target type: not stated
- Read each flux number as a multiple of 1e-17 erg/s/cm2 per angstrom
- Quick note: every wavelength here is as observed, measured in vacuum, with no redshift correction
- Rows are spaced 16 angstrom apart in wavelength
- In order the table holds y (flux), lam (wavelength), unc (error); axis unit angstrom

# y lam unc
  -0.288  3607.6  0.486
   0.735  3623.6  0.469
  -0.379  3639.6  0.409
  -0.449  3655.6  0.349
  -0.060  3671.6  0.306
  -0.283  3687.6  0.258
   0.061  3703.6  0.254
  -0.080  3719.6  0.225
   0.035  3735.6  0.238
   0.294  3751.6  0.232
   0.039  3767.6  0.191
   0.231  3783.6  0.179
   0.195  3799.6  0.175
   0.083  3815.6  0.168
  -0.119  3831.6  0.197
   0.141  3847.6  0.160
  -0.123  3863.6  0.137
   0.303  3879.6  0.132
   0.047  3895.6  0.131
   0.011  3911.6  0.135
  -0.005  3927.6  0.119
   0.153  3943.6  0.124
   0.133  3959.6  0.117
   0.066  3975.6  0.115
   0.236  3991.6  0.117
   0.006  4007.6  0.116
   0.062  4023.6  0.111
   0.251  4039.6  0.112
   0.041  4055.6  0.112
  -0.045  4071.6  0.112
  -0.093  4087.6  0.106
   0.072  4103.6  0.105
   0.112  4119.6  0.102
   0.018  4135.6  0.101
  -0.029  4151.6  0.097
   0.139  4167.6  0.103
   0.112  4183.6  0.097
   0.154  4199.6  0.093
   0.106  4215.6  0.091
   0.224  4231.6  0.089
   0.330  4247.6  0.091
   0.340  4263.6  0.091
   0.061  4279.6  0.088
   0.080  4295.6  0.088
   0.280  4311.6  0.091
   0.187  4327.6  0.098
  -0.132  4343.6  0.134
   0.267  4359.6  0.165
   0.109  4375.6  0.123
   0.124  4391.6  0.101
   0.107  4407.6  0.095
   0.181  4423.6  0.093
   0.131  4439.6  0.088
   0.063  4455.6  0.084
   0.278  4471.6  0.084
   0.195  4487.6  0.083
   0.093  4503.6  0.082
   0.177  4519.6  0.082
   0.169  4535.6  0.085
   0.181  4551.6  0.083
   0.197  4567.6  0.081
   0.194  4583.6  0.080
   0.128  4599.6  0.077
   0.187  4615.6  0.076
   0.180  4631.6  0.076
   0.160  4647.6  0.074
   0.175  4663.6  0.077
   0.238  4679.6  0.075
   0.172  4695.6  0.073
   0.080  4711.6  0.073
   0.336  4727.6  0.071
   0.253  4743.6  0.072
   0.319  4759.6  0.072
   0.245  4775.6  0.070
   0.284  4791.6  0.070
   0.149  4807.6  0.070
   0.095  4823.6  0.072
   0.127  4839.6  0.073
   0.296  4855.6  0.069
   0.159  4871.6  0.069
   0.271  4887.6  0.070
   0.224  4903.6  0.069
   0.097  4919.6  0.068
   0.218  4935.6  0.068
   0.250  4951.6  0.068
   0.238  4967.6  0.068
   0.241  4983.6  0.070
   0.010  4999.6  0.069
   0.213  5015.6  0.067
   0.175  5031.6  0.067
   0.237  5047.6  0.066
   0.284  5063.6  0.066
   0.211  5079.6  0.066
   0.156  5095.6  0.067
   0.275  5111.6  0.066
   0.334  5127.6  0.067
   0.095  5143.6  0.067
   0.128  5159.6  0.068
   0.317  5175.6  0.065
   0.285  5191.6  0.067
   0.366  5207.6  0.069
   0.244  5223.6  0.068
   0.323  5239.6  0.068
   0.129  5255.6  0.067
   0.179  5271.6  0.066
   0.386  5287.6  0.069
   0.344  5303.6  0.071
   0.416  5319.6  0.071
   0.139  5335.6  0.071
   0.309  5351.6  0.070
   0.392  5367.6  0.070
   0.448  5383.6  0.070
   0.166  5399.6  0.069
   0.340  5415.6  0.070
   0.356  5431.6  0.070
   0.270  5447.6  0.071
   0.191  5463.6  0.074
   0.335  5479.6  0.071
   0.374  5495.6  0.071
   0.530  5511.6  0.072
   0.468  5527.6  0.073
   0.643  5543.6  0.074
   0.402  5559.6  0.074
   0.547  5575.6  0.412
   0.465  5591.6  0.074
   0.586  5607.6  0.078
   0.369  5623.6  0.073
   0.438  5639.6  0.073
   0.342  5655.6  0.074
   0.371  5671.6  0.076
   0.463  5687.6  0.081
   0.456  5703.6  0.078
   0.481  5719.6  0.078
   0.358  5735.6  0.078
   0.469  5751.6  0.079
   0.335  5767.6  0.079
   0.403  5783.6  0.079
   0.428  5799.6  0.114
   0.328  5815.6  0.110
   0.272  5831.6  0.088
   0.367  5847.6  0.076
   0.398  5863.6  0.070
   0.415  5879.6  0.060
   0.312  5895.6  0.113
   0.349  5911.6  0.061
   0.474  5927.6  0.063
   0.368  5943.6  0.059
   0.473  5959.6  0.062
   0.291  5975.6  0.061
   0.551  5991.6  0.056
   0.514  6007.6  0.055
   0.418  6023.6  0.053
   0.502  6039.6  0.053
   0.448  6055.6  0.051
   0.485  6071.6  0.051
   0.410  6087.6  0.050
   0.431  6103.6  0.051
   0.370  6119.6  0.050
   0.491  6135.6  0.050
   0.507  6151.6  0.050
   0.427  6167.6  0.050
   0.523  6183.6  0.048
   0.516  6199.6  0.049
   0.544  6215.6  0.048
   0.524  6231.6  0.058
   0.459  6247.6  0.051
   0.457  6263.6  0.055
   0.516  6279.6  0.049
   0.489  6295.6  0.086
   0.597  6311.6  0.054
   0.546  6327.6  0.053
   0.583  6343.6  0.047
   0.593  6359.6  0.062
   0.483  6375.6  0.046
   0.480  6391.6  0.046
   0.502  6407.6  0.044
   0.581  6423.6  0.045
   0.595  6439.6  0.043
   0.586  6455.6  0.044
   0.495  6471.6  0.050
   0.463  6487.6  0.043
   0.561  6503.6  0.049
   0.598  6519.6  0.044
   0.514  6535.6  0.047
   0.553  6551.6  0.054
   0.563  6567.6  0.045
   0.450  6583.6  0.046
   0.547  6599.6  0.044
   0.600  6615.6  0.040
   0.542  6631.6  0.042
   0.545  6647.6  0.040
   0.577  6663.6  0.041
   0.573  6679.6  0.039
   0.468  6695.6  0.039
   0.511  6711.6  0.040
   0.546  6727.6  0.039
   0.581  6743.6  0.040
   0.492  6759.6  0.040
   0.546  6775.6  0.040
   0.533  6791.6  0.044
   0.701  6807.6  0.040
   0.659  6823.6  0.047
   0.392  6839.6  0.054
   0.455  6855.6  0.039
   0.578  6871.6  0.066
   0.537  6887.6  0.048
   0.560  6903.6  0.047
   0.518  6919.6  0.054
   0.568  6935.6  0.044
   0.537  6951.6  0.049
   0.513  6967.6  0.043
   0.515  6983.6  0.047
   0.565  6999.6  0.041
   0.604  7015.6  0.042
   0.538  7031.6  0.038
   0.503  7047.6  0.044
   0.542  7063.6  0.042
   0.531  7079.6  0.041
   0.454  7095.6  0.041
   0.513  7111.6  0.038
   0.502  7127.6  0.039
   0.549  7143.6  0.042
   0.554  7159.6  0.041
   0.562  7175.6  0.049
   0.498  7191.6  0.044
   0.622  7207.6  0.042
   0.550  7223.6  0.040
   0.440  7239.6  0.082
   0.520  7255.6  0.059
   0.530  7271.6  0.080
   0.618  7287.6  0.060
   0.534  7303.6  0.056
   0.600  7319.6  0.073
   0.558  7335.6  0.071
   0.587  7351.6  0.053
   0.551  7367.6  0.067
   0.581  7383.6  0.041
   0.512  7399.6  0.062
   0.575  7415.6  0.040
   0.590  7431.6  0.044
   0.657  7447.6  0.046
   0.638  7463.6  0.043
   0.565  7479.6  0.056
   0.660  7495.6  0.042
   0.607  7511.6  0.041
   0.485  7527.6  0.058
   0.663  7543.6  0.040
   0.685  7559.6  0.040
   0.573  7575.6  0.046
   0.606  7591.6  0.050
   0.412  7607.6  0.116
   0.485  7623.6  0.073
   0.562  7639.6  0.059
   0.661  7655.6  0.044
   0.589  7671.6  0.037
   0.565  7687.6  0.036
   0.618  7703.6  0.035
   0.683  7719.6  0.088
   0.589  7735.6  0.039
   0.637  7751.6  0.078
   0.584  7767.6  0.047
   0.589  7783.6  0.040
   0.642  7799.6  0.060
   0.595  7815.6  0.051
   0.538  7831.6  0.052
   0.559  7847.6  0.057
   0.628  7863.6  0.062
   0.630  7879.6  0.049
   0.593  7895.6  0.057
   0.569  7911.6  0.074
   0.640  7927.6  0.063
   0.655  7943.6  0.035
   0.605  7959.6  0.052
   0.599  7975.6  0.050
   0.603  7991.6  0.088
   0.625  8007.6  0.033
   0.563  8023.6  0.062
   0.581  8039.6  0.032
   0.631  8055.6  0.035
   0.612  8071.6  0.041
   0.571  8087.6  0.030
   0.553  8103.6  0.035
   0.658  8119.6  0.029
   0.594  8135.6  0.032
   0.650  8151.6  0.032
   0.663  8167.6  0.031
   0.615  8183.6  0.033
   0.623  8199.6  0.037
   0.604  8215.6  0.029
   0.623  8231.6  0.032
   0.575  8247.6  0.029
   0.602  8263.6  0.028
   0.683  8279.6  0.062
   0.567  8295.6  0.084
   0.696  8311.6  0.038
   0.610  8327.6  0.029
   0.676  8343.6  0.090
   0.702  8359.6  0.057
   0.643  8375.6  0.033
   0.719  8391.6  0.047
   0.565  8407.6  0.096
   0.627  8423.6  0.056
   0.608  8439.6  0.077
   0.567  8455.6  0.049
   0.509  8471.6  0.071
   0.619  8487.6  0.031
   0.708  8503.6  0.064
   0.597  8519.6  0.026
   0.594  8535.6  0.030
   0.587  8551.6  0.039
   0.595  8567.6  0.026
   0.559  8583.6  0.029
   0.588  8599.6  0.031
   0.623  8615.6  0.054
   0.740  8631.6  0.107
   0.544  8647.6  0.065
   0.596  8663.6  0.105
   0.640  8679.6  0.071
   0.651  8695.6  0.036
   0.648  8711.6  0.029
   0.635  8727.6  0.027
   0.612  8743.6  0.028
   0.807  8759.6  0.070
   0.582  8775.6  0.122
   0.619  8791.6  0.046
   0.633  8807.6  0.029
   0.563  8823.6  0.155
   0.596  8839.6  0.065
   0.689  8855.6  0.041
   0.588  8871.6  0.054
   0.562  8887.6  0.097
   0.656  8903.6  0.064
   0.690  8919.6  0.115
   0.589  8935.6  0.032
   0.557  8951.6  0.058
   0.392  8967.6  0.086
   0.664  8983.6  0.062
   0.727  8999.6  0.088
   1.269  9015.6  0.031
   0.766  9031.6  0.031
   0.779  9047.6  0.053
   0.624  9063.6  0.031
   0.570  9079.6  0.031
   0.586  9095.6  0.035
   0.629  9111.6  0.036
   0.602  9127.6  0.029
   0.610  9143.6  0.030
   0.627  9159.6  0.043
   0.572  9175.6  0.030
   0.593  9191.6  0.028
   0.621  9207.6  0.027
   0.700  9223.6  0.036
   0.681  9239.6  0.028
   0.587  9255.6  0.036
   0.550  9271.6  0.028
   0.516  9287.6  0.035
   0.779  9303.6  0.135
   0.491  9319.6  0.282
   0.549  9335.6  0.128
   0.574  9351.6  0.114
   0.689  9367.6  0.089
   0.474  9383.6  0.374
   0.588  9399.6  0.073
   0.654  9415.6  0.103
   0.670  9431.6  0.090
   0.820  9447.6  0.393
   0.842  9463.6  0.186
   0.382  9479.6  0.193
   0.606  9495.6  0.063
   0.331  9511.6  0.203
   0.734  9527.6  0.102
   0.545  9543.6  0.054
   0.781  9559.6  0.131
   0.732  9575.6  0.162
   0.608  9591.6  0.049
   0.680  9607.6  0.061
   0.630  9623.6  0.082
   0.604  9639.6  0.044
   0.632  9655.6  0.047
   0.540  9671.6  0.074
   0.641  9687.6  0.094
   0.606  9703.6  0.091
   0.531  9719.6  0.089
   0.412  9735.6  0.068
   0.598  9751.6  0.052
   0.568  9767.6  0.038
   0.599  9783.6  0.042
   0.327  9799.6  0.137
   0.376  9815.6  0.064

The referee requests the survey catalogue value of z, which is 0.37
